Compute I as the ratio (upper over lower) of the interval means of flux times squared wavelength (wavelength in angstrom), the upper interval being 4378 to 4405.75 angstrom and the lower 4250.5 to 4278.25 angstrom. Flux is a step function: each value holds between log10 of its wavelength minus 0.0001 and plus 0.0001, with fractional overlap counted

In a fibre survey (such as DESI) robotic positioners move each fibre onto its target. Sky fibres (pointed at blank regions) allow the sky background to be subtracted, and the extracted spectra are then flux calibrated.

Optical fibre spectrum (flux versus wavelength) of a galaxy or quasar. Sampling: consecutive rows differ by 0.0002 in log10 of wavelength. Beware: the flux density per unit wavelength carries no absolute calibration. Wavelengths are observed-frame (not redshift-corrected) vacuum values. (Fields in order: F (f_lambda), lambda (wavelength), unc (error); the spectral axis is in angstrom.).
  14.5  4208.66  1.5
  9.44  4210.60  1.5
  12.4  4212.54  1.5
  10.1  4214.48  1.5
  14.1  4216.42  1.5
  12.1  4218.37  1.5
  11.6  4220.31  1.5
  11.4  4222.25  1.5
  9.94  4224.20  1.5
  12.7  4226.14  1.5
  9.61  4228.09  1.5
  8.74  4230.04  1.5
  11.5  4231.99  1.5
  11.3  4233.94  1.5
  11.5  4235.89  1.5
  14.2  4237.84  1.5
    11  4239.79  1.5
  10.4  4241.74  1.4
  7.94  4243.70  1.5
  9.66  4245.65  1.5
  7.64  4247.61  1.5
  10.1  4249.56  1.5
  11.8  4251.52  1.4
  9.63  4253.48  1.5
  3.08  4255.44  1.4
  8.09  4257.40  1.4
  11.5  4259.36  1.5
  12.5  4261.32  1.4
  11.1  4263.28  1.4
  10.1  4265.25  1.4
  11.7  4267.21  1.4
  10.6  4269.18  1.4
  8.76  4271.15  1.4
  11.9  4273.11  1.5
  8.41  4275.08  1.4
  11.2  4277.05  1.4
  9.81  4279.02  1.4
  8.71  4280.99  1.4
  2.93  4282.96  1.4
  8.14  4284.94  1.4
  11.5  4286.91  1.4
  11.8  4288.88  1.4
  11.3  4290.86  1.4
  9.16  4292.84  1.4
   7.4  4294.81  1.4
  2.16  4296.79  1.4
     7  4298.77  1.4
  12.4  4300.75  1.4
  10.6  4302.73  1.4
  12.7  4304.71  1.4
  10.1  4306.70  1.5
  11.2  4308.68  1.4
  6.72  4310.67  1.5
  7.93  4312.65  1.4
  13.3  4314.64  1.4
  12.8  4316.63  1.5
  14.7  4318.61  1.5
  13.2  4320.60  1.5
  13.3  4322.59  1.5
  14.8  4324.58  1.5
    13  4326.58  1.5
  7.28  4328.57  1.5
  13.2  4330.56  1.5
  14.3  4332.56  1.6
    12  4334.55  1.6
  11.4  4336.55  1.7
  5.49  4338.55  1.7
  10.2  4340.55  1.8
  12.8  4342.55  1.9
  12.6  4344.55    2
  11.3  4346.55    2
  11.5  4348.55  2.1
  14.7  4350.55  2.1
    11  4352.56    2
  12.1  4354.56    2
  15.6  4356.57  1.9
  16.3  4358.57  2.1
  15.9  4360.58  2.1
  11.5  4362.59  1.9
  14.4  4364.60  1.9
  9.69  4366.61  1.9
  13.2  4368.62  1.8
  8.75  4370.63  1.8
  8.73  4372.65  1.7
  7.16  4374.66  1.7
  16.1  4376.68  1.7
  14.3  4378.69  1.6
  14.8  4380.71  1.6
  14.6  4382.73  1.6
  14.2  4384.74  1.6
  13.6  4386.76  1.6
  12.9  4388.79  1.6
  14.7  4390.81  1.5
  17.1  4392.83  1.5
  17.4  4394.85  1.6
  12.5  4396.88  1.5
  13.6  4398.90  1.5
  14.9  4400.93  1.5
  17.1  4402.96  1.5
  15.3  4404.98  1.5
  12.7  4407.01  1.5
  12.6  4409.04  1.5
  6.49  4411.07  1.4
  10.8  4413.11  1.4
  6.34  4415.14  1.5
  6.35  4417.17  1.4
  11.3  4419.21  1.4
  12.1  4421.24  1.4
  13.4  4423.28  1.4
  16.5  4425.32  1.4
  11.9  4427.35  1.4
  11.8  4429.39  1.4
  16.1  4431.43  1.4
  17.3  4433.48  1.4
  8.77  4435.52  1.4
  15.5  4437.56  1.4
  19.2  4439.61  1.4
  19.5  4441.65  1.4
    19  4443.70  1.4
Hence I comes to 1.56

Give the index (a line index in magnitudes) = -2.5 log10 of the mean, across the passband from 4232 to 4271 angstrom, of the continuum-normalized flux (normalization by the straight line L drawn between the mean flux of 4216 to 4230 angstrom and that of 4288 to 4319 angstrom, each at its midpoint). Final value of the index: 0.07 mag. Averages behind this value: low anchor 11.3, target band 10.2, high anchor 9.99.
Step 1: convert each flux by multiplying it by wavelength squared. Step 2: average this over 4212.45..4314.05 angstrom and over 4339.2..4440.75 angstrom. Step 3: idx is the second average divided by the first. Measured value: 1.38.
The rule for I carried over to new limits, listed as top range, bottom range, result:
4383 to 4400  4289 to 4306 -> 1.64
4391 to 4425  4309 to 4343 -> 1.14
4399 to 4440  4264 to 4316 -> 1.42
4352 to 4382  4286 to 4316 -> 1.34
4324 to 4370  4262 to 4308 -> 1.32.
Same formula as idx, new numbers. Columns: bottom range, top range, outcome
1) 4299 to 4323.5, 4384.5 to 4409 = 1.33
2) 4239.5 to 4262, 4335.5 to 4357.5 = 1.31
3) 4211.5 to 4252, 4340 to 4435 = 1.27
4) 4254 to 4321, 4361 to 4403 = 1.42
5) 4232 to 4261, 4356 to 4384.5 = 1.38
